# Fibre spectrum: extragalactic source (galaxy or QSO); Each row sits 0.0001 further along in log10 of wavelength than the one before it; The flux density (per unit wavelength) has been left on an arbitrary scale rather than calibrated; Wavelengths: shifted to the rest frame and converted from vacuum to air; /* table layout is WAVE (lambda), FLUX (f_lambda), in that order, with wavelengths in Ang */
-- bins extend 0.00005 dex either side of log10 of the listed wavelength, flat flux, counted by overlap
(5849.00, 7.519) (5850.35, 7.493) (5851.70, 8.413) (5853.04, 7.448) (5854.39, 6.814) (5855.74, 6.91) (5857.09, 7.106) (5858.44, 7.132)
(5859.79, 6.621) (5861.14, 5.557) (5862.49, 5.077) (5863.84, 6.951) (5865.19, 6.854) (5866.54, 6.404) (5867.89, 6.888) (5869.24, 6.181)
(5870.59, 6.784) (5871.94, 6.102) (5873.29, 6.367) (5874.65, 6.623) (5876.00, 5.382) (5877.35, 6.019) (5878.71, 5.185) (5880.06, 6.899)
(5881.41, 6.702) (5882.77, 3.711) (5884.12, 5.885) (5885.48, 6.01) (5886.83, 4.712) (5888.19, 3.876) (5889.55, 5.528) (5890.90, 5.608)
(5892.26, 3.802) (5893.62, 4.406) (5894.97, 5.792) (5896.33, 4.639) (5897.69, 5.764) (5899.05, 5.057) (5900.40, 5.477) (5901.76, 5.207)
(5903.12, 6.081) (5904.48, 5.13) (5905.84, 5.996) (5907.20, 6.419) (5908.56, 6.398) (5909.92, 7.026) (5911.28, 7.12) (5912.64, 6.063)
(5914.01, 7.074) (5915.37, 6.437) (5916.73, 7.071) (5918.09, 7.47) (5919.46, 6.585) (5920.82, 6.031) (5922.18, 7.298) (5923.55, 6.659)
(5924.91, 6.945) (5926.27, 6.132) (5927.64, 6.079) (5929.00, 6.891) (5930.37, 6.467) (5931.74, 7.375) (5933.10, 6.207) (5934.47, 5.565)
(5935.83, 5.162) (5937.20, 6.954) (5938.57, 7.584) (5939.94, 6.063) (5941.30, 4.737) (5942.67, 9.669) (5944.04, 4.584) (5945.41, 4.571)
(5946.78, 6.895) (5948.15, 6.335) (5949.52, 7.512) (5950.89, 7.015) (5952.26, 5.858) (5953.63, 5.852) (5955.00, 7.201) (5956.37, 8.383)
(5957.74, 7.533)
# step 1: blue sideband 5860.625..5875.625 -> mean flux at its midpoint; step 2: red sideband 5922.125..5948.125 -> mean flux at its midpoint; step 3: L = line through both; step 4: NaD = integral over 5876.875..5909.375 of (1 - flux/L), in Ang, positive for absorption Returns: 4.7 Ang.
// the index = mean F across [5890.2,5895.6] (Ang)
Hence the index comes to 4.9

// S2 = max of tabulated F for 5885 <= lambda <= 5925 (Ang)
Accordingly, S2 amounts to 7.47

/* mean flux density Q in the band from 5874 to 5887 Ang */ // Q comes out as 5.75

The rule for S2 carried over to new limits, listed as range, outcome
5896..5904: 6.081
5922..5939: 7.584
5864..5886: 6.899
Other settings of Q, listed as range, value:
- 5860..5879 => 6.2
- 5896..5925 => 6.28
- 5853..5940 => 6.14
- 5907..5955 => 6.53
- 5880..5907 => 5.3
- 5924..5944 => 6.5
